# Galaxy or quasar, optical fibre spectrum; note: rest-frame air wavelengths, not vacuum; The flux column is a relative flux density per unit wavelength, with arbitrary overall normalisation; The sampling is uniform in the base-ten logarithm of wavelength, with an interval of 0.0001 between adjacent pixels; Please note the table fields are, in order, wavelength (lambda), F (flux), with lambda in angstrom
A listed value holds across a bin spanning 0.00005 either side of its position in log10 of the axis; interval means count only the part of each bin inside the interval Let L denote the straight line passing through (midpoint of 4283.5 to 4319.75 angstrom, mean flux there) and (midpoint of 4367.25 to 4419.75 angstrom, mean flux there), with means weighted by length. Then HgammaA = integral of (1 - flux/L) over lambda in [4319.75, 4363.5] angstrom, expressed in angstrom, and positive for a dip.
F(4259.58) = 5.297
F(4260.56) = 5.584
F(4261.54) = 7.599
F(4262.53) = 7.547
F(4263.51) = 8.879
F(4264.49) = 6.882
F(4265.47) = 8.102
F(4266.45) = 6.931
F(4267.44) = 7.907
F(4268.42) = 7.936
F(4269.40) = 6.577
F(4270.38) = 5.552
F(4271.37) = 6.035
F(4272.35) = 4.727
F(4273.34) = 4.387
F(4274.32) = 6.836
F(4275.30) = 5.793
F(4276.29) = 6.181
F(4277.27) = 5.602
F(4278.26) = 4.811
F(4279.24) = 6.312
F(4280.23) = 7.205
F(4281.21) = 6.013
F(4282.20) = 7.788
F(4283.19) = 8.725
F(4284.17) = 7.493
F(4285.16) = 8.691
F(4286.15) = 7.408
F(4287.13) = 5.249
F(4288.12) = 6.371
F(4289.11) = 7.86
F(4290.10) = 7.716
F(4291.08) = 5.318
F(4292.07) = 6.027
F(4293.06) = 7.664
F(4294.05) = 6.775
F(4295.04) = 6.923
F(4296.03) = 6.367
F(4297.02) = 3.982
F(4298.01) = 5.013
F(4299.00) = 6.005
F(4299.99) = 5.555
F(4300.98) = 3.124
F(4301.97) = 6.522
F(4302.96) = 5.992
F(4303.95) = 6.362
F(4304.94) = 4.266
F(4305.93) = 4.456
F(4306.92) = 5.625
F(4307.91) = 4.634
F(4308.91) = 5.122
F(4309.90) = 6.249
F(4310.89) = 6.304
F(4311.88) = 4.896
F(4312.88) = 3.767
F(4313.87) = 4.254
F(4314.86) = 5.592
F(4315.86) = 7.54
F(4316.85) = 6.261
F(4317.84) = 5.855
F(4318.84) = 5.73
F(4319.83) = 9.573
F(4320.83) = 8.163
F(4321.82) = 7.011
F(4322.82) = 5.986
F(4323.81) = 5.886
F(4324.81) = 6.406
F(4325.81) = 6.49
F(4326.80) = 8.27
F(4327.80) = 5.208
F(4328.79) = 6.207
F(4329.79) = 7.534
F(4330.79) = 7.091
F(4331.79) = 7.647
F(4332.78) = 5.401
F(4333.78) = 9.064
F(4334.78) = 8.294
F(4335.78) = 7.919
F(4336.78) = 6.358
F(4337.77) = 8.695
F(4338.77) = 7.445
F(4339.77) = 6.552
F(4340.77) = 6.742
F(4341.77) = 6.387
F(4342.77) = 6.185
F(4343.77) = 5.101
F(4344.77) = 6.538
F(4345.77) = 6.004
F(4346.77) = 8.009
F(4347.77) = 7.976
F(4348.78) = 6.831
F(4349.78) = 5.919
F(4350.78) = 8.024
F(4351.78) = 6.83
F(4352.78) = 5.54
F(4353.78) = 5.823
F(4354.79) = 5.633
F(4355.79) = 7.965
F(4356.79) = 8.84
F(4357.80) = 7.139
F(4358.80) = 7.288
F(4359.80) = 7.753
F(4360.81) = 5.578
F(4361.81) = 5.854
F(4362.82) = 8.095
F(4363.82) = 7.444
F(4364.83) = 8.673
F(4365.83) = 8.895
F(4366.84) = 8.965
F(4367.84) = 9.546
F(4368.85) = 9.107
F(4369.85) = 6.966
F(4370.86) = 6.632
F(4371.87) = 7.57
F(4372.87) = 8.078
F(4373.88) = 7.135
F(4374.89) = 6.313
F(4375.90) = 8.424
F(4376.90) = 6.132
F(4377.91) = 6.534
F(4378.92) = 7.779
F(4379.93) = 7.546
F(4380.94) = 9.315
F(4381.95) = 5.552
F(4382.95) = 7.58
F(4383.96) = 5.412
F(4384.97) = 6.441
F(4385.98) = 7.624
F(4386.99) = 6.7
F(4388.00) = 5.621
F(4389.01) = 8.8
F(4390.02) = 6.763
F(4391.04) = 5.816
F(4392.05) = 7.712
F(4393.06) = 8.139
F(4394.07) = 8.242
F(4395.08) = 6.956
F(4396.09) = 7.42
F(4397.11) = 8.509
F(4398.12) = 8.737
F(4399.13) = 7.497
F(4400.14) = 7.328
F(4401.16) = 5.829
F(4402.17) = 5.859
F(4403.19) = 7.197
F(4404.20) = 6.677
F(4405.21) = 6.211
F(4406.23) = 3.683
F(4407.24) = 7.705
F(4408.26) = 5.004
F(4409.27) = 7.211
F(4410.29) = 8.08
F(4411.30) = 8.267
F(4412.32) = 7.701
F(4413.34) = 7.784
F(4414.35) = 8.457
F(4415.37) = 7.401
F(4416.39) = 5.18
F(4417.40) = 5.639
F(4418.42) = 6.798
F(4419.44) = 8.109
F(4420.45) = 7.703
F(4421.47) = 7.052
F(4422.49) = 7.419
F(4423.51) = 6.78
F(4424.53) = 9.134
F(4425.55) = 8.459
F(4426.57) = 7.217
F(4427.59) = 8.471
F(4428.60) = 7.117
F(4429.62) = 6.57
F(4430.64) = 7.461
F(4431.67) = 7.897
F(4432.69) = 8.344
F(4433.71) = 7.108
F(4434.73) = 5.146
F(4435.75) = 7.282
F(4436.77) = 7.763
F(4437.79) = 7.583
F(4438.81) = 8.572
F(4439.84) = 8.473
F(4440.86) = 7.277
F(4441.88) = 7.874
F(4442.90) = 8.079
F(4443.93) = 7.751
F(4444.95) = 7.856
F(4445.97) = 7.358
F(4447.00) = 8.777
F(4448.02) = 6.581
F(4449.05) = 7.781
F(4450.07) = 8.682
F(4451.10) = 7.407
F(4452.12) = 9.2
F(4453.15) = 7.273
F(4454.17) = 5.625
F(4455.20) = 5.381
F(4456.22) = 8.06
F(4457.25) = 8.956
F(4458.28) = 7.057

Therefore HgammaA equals -3.2 angstrom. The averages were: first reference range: 5.97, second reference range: 7.17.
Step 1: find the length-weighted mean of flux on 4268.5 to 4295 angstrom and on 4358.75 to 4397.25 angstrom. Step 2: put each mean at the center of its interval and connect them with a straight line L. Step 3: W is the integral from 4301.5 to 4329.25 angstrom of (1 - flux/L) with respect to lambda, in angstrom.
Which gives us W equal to 3.3 angstrom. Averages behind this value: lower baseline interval 6.53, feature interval 6.02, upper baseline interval 7.4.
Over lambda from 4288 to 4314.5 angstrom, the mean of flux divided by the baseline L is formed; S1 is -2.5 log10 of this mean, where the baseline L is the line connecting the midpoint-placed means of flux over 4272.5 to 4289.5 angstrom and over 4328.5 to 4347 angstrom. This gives 0.19 mag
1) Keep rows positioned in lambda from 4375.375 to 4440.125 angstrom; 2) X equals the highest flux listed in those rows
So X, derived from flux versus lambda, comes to 9.315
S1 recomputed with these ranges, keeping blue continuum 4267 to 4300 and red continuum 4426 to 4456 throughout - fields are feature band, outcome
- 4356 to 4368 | -0.119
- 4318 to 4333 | -0.018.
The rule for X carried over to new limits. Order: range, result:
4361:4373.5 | 9.546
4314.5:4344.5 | 9.573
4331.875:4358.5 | 9.064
